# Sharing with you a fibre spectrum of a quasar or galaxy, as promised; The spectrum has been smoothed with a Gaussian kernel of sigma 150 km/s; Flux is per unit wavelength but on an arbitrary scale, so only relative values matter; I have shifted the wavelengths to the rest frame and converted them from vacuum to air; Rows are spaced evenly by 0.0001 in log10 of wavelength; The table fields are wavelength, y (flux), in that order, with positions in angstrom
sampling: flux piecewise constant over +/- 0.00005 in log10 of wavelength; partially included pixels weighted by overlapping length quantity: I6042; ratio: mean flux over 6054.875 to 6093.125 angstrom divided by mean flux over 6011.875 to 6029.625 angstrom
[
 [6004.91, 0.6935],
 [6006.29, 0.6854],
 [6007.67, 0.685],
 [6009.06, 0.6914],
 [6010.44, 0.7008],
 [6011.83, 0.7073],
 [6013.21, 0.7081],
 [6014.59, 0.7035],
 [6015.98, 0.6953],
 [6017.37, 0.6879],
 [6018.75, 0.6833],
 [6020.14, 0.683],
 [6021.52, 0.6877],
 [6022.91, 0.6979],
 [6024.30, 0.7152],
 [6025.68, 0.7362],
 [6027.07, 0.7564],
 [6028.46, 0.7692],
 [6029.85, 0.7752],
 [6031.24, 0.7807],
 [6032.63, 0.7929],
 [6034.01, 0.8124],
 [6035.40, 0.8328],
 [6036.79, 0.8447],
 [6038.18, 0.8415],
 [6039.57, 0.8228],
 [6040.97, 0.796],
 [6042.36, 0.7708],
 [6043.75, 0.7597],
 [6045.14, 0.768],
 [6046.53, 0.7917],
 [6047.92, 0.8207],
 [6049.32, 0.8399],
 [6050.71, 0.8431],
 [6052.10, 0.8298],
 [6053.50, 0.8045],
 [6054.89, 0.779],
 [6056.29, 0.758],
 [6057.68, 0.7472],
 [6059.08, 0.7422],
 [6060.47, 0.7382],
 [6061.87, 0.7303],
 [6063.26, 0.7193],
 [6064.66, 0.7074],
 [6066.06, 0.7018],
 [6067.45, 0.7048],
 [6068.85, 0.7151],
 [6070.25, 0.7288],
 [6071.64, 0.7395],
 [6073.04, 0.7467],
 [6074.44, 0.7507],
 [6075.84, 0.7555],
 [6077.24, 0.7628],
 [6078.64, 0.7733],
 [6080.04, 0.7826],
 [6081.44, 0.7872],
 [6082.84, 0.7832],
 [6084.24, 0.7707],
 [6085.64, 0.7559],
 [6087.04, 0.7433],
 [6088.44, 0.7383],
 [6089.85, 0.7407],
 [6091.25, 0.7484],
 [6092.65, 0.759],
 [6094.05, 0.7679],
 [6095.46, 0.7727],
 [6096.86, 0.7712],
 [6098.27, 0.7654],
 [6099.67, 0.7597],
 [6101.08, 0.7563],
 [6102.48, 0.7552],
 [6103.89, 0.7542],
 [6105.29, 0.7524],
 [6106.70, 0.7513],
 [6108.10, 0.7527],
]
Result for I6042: 1.05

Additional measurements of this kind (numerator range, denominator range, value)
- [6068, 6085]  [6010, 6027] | 1.08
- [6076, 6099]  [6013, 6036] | 1.04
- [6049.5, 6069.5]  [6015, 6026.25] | 1.08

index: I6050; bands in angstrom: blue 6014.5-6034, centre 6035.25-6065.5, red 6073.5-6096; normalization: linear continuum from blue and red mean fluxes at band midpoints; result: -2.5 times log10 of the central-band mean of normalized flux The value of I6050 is -0.06 mag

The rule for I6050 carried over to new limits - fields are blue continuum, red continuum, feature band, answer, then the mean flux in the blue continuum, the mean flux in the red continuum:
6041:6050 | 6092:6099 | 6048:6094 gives 0.03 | 0.792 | 0.767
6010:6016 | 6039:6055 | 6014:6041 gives -0.01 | 0.704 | 0.803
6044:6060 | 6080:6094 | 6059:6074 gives 0.08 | 0.792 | 0.761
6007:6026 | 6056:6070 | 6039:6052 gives -0.12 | 0.698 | 0.726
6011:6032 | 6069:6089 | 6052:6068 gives 0.00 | 0.719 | 0.758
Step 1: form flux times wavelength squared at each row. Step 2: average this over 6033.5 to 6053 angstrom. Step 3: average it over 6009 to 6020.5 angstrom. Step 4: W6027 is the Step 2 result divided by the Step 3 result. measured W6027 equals 1.18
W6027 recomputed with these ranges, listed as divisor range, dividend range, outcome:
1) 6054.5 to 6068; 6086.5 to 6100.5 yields 1.04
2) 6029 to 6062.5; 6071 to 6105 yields 0.97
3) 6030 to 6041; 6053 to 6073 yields 0.91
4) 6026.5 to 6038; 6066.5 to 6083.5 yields 0.96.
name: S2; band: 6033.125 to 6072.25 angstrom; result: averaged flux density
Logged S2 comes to 0.775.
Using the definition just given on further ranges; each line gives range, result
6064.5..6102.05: 0.752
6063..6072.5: 0.717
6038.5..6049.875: 0.797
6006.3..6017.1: 0.697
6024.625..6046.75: 0.79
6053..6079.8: 0.743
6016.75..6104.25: 0.761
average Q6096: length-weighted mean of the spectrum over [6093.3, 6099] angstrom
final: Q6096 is 0.769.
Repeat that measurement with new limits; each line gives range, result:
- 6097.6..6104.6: 0.759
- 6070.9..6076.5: 0.748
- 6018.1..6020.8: 0.682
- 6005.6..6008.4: 0.685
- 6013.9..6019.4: 0.692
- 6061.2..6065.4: 0.719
